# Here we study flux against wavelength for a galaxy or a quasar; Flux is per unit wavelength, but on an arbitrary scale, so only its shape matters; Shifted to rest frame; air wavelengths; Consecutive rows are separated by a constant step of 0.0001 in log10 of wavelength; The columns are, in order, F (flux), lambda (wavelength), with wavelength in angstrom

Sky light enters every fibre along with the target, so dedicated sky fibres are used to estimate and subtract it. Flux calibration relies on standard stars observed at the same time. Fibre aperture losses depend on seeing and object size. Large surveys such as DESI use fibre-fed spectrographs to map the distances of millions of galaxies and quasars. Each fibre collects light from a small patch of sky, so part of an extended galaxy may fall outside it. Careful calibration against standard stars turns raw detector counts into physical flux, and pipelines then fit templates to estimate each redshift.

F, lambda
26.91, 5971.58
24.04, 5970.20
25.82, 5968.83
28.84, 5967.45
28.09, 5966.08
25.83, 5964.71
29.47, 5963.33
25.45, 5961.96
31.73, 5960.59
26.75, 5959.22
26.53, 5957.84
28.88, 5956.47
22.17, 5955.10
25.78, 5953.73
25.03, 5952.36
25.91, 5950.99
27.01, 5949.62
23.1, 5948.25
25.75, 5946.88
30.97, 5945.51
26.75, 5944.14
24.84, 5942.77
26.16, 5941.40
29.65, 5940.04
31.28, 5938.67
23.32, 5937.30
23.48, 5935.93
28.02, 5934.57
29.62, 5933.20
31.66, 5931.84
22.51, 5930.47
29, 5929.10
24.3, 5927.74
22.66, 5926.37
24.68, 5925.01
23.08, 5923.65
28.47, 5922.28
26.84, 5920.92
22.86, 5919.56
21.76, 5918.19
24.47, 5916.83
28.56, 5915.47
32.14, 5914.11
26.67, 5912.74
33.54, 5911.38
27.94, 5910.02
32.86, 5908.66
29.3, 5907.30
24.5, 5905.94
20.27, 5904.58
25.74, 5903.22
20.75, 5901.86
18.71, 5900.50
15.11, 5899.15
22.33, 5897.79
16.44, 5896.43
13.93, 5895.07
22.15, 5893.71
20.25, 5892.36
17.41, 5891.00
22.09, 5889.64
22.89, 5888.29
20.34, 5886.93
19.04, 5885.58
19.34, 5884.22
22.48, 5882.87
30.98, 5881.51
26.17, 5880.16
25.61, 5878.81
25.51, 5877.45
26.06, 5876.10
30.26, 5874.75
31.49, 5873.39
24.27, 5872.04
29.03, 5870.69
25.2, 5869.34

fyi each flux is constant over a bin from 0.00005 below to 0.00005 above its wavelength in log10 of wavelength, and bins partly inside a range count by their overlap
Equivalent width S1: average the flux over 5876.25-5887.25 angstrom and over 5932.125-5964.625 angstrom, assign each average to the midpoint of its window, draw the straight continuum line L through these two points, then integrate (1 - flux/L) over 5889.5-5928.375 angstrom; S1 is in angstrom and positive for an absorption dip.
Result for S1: 2.1 angstrom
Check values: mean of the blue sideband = 23.9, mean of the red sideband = 26.9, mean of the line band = 23.8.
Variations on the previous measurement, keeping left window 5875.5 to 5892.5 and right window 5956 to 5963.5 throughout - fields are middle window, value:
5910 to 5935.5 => -1.2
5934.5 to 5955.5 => 0.6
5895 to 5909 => 1.4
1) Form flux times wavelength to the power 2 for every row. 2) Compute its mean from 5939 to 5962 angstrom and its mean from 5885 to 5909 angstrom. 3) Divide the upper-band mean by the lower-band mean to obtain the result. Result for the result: 1.28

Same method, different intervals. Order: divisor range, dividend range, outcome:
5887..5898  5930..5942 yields 1.42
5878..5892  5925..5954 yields 1.19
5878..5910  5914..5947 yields 1.20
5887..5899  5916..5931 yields 1.28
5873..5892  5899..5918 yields 1.09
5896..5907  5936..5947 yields 1.32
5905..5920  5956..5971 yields 1.01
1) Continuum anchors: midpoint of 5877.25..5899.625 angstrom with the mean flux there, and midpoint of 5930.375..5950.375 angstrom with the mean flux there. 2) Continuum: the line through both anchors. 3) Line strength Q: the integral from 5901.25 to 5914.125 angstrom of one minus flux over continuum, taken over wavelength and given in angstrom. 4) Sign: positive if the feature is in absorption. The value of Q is -2.04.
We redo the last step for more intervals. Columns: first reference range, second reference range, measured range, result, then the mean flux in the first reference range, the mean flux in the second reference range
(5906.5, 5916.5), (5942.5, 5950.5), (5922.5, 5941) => 0.93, 29.9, 26.5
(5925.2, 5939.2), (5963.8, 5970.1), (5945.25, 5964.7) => 0.11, 26.5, 26.9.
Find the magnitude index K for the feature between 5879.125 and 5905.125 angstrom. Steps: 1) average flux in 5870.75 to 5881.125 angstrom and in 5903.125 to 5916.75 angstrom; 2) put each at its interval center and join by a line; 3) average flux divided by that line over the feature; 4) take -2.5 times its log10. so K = 0.30 mag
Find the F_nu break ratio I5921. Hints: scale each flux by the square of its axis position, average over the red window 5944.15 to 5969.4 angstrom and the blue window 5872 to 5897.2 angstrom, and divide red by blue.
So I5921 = 1.2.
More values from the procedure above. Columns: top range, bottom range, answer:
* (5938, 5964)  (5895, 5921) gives 1.12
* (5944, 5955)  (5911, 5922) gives 0.98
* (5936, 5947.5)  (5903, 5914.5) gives 0.98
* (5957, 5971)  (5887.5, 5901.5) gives 1.46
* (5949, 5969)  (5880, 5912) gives 1.22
